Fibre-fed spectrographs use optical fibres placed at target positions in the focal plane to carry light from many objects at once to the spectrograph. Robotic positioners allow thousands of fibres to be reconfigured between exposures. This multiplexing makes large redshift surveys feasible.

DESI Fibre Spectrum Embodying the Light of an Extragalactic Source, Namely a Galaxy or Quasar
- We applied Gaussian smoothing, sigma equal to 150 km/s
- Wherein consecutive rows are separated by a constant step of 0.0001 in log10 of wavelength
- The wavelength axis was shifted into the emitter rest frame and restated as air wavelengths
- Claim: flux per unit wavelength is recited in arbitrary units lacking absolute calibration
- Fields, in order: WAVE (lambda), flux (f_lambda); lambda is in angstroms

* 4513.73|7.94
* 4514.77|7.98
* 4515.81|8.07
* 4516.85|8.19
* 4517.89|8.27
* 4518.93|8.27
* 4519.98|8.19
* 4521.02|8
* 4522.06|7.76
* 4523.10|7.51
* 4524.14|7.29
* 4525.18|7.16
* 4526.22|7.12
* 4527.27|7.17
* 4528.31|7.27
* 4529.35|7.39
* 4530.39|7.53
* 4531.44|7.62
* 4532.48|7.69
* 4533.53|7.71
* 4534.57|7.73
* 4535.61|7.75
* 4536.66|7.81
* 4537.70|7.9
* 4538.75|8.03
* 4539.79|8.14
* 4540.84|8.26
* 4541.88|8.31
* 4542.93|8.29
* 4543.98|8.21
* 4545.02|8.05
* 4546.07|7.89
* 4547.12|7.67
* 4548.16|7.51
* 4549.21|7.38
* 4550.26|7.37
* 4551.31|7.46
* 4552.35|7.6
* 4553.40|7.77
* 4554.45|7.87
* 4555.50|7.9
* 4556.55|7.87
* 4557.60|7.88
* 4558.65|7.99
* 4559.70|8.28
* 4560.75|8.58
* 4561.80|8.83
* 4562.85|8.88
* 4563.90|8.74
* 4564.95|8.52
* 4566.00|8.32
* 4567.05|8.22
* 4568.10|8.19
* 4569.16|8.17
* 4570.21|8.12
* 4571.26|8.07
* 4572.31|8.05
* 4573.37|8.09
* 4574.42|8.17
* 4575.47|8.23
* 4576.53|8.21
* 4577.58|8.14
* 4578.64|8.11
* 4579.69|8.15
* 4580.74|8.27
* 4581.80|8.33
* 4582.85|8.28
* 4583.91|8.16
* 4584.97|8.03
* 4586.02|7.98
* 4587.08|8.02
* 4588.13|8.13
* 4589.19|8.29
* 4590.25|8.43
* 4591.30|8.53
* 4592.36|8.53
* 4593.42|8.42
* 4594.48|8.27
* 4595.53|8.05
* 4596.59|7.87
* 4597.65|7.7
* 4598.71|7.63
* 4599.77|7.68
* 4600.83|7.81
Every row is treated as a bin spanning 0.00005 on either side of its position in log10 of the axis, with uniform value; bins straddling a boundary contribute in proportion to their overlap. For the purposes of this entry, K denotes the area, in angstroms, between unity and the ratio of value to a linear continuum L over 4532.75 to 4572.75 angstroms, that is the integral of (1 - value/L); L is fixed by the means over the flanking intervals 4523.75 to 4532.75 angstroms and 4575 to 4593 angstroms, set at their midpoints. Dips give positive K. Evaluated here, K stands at -1.5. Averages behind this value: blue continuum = 7.35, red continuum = 8.22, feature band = 8.03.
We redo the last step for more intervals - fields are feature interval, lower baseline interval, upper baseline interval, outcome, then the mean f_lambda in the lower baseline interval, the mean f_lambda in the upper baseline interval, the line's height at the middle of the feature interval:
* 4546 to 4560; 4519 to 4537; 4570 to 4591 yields 0.23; 7.58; 8.17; 7.86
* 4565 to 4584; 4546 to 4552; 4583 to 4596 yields -0.52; 7.53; 8.24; 7.98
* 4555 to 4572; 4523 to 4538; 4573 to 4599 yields -0.83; 7.51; 8.17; 7.9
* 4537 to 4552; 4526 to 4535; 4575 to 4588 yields -0.44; 7.48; 8.16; 7.66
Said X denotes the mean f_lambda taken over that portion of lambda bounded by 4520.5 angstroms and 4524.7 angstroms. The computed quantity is 7.65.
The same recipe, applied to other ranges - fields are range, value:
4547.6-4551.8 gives 7.43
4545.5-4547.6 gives 7.76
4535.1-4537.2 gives 7.78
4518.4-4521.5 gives 8.13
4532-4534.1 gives 7.69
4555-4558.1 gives 7.88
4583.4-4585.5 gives 8.1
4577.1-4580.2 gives 8.13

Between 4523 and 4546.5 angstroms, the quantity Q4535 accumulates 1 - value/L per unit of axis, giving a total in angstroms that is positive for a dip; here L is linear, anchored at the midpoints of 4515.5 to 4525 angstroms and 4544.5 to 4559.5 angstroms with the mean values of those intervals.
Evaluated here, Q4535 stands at 0.3 angstroms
